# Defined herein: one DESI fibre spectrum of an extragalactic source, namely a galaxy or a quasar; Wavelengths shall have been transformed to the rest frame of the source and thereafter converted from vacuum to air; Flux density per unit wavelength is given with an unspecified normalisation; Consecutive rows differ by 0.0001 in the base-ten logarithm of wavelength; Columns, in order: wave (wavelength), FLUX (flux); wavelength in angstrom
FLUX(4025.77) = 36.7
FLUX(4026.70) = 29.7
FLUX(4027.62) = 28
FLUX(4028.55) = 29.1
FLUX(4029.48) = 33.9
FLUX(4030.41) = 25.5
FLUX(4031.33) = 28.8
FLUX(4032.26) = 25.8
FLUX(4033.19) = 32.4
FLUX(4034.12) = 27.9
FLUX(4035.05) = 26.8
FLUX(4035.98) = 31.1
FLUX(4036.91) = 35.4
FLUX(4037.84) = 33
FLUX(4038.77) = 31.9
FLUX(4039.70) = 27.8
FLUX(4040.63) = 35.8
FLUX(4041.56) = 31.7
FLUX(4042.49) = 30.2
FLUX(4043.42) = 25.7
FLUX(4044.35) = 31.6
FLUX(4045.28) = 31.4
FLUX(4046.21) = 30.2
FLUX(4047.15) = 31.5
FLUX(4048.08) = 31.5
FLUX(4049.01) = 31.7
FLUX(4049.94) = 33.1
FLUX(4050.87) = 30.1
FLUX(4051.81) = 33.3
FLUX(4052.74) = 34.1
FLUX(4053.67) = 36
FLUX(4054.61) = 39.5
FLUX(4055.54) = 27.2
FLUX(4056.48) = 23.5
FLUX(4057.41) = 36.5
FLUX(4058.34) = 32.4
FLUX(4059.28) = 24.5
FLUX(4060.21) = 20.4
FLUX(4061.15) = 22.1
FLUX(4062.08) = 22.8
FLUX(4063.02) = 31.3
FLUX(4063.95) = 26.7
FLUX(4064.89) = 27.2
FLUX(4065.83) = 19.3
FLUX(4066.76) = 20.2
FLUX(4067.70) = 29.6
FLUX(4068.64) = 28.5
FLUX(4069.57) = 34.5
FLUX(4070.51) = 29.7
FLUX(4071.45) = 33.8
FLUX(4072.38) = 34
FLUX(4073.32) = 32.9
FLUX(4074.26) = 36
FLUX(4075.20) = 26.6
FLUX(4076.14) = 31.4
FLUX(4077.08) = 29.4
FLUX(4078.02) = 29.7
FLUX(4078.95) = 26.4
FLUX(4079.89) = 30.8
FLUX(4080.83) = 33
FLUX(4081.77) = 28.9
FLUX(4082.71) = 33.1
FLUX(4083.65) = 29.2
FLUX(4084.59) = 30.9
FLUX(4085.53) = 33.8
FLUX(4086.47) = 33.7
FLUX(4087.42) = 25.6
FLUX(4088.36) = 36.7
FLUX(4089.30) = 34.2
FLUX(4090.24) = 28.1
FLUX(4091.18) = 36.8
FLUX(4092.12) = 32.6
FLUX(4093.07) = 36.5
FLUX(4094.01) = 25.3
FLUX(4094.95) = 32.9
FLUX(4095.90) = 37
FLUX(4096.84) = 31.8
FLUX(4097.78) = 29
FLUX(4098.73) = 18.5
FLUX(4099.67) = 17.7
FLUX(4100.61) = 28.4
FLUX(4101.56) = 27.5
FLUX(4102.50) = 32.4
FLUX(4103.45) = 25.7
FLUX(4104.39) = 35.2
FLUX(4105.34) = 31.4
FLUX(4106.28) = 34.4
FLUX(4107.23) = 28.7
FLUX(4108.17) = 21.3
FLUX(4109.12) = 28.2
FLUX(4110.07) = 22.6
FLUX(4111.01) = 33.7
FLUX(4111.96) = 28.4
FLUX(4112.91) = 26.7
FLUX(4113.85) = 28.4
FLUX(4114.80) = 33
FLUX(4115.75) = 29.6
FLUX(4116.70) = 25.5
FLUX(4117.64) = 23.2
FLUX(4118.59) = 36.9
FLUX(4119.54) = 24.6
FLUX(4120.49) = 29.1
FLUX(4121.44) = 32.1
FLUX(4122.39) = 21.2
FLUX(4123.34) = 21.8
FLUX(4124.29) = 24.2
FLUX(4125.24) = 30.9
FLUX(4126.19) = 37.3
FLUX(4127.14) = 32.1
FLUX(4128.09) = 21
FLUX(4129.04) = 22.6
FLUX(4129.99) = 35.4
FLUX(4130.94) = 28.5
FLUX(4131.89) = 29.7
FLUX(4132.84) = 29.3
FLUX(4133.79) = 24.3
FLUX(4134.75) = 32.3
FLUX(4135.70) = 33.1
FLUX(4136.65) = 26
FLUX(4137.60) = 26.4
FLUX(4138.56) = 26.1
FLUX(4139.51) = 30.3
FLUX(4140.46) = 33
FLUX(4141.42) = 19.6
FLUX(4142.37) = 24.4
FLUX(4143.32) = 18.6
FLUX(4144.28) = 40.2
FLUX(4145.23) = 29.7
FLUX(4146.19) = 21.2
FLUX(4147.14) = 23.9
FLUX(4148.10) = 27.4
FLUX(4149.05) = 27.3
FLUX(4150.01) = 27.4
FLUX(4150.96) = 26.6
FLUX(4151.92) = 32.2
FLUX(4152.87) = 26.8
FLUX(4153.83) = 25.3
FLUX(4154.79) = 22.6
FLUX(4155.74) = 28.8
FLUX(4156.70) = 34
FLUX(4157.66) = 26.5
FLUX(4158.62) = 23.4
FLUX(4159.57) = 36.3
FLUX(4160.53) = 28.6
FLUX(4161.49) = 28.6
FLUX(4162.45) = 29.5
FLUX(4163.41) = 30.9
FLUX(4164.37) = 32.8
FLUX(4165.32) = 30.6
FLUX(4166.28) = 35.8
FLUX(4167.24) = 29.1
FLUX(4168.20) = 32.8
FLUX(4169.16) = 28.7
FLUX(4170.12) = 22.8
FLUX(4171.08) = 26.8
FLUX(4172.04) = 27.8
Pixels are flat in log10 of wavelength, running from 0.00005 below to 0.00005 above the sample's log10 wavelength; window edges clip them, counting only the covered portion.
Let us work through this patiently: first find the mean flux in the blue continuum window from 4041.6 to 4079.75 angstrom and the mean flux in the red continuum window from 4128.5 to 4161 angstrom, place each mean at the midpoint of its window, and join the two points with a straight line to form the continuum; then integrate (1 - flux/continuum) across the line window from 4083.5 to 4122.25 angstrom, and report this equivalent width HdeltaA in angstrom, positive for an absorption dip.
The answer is -1.1 angstrom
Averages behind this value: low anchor 29.7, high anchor 27.9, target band 29.6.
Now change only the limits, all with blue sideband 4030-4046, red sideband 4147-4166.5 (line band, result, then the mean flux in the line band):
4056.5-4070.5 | 1.4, 26.9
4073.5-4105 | -0.9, 30.5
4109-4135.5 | 0.8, 28.4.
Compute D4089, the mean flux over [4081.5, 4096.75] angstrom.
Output 32.2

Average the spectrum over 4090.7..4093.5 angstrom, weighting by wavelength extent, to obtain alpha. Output 35.2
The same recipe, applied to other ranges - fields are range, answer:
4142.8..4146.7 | 27.4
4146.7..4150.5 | 26.5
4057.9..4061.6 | 24.8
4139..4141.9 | 27.6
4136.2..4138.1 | 26.1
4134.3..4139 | 28.8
